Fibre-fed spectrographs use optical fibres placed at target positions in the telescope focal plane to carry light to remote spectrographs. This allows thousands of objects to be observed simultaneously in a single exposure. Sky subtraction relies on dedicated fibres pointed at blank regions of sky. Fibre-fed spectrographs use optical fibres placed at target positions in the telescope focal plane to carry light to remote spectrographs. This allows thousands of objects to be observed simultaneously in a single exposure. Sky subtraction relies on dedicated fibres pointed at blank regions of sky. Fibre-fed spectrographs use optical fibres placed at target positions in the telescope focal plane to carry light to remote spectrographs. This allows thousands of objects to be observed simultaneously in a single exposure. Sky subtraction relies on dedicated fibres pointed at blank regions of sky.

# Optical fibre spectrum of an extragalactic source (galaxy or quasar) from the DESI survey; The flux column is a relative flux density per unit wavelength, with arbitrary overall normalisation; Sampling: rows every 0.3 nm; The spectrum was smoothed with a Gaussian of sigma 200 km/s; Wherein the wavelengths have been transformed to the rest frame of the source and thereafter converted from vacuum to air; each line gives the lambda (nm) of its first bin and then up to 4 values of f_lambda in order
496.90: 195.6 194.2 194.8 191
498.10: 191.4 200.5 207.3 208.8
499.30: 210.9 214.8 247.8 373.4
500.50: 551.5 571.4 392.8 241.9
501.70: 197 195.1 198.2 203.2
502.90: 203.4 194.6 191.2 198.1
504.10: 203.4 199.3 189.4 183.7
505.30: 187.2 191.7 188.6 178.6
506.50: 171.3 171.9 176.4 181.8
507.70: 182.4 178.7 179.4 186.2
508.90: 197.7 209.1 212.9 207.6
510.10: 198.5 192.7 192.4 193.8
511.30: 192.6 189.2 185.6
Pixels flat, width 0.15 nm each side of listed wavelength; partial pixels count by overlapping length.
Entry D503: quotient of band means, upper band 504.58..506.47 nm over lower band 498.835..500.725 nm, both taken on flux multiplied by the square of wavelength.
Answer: 0.61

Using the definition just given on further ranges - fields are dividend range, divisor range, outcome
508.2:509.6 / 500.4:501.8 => 0.52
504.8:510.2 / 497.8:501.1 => 0.65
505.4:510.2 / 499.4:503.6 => 0.68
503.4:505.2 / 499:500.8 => 0.60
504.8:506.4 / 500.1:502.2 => 0.53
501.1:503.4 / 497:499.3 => 1.11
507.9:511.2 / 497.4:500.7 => 0.78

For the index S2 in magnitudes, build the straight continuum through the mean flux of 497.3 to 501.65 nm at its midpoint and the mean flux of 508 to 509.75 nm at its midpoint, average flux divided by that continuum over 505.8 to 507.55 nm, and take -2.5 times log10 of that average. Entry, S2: 0.21 mag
